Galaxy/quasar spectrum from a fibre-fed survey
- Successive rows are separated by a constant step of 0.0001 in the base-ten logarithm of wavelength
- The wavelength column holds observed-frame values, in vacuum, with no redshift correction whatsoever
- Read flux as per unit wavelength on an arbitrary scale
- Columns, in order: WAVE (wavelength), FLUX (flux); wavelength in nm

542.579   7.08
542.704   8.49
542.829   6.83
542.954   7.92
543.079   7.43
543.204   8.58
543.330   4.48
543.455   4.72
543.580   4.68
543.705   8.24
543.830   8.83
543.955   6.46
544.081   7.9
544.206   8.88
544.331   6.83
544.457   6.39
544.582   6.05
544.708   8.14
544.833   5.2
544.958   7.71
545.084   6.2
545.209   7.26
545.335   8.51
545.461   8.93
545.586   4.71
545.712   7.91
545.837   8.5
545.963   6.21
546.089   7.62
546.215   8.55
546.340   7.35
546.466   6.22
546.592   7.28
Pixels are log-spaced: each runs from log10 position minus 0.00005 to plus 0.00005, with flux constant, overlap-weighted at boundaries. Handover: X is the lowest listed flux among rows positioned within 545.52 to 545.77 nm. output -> 4.71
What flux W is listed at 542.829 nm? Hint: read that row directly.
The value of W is 6.83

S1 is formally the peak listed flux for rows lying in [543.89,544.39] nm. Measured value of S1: 8.88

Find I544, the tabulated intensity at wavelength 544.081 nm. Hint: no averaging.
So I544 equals 7.9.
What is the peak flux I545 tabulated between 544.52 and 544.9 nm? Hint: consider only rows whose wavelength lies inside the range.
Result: 8.14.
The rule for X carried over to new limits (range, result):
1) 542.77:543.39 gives 4.48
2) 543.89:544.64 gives 6.05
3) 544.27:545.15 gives 5.2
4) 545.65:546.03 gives 6.21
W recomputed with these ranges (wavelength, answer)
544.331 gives 6.83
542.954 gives 7.92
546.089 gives 7.62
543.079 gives 7.43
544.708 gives 8.14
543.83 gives 8.83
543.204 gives 8.58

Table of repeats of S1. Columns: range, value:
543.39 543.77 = 8.24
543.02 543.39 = 8.58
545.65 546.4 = 8.55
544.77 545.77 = 8.93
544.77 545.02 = 7.71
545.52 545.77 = 7.91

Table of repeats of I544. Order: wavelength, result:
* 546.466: 6.22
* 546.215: 8.55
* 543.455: 4.72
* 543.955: 6.46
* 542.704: 8.49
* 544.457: 6.39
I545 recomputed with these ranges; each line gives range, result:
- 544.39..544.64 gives 6.39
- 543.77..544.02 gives 8.83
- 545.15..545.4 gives 8.51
